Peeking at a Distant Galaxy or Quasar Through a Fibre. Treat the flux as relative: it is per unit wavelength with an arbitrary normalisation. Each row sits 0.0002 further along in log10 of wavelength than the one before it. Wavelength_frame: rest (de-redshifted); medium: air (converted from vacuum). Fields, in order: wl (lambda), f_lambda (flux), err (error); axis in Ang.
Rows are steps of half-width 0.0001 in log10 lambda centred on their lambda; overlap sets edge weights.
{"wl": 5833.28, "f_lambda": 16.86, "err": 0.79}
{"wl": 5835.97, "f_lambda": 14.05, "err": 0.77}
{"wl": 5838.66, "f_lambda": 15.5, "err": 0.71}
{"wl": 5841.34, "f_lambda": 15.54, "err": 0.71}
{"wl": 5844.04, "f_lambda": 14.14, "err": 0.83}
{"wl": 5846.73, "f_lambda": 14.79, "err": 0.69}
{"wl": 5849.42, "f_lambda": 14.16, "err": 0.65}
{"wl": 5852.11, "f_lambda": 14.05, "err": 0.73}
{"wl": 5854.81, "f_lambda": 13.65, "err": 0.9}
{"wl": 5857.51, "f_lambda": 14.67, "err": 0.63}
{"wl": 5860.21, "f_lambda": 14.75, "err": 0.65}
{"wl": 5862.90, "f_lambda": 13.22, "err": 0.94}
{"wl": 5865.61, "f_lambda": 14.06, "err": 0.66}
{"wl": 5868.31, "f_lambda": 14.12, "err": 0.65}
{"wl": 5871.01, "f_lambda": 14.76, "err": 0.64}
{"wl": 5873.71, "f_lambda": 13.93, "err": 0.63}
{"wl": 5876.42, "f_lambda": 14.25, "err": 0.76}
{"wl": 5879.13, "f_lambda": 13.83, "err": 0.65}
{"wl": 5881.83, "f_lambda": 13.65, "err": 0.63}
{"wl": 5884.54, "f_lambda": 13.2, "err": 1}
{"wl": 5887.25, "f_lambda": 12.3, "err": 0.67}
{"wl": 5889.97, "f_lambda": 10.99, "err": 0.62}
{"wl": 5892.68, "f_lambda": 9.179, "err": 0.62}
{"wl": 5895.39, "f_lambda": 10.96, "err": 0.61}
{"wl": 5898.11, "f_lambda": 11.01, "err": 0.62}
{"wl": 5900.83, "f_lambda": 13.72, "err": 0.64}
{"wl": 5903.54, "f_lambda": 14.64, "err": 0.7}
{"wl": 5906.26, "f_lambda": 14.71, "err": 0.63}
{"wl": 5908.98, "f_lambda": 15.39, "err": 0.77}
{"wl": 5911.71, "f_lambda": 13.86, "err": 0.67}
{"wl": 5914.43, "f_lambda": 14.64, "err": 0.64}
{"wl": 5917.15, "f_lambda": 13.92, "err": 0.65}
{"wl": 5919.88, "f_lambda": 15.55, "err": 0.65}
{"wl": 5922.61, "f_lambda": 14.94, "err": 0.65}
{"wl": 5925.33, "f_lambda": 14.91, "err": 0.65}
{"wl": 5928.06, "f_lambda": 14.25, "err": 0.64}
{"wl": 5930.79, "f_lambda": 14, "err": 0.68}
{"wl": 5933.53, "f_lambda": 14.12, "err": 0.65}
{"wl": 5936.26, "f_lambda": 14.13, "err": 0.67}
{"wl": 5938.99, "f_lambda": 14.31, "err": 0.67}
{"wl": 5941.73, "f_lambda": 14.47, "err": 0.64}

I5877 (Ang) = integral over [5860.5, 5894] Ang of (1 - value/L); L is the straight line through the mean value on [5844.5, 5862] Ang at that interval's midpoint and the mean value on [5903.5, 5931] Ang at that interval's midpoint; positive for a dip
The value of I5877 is 2.9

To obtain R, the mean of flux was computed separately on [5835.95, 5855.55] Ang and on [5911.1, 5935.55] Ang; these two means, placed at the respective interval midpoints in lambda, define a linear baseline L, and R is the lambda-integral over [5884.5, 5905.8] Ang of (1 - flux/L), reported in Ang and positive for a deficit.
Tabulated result 3.61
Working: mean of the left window 14.5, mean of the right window 14.5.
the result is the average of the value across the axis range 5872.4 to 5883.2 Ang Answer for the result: 13.9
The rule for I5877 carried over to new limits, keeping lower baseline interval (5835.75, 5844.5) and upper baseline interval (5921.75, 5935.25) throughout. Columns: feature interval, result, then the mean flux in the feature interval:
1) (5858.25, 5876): 0.8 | 14.2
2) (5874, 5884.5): 0.6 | 13.8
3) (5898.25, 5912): 0.3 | 14.2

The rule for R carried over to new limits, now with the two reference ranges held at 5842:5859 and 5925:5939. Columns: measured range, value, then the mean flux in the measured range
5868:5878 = 0.0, 14.3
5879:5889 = 0.8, 13.1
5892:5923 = 1.4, 13.6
